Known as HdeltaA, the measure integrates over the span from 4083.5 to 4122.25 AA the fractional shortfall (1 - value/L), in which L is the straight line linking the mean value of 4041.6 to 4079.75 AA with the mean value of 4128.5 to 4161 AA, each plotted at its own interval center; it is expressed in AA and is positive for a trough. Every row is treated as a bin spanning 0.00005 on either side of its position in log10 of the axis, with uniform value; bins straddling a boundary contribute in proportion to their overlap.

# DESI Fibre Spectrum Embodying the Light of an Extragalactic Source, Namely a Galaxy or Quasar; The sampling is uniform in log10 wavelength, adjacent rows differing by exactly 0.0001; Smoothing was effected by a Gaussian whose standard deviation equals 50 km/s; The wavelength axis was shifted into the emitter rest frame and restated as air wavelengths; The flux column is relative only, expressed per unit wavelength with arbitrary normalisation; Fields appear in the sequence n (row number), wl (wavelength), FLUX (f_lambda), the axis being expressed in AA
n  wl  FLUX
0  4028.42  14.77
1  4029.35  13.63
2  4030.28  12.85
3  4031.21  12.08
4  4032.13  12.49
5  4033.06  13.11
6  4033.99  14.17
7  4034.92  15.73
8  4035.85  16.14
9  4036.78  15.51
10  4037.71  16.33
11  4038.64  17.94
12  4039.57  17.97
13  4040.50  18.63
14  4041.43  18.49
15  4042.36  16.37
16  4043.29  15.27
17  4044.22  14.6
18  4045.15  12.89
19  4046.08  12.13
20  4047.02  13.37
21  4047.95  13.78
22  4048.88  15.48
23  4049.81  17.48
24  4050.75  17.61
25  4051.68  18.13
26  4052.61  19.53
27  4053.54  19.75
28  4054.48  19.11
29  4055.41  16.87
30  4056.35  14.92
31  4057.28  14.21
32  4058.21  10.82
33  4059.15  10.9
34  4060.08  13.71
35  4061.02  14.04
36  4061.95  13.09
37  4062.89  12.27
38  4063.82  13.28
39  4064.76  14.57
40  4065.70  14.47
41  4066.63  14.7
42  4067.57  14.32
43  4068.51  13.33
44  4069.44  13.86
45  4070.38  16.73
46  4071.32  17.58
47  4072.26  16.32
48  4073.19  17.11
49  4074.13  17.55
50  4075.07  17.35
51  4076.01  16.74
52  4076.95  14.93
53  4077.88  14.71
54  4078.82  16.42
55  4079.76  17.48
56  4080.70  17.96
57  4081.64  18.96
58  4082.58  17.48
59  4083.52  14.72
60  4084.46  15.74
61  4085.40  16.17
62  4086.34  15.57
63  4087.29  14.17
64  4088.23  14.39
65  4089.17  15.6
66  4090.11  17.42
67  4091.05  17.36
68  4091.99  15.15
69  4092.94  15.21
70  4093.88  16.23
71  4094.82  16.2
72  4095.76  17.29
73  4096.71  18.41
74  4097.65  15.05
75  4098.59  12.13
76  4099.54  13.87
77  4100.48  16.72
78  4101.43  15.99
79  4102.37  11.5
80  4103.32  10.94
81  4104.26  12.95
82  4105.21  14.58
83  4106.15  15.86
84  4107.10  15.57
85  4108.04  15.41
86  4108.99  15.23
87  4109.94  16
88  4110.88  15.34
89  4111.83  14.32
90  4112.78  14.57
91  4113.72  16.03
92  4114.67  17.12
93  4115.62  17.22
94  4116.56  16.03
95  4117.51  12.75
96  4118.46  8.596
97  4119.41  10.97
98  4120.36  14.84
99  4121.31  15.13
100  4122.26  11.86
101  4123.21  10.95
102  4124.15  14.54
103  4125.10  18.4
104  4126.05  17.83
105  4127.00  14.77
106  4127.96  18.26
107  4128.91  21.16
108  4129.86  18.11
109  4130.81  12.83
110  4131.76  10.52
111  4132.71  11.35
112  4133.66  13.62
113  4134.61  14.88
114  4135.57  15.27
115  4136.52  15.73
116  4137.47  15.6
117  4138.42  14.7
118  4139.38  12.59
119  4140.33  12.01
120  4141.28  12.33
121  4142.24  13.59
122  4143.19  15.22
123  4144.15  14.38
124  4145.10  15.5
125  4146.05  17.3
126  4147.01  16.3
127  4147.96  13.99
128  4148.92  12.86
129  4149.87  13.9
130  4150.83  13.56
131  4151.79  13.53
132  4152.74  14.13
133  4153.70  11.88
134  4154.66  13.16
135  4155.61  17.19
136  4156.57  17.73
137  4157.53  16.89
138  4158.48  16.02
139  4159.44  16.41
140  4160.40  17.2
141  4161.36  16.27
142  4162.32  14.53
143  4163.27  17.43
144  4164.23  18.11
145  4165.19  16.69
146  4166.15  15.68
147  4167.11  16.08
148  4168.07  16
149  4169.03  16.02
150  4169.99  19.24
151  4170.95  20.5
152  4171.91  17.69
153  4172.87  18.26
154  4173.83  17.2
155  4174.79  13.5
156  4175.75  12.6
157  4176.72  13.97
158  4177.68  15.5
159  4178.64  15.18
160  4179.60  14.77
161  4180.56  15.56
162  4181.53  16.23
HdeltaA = 0.2 AA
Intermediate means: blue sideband 15.3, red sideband 14.7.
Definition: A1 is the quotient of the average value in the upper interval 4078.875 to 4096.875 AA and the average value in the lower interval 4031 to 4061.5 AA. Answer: 1.06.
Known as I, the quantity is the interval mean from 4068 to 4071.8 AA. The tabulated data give 15.3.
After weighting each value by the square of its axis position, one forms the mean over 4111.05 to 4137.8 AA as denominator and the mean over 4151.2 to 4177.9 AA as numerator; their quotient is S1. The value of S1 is 1.11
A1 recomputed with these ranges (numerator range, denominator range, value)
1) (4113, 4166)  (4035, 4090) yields 0.95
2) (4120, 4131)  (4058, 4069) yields 1.18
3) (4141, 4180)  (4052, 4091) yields 1.00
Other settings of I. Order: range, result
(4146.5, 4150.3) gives 14.3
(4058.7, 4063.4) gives 12.8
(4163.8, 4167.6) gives 16.6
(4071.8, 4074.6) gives 17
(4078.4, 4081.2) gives 17.3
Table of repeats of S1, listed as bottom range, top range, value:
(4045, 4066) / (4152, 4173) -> 1.16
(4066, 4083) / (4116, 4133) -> 0.91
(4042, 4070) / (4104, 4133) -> 1.03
